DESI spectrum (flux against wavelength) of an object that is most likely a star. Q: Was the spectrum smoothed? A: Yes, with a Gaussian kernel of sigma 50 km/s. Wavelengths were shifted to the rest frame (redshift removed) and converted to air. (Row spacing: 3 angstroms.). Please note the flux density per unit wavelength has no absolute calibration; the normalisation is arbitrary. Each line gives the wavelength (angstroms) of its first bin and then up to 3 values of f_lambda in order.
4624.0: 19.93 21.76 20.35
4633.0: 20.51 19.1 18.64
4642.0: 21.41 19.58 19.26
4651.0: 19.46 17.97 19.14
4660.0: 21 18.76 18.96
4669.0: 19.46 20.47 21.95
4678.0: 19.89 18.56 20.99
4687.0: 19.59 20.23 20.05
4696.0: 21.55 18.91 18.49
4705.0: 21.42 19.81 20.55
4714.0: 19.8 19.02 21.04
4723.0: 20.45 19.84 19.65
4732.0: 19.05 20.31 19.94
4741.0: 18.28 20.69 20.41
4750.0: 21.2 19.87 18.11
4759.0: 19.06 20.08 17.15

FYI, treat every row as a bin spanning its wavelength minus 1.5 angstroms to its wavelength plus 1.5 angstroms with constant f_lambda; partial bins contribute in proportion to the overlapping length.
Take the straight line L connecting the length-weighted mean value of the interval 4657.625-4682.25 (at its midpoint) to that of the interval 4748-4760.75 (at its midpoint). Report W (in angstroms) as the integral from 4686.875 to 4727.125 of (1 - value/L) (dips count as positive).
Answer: -0.7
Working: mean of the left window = 19.9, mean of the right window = 19.6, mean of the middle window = 20.1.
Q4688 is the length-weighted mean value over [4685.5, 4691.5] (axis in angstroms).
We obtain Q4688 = 19.9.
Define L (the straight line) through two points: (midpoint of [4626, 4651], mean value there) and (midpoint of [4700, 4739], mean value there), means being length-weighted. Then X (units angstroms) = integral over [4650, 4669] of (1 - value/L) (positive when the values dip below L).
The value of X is 0.7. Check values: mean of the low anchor 20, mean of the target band 19.2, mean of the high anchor 19.9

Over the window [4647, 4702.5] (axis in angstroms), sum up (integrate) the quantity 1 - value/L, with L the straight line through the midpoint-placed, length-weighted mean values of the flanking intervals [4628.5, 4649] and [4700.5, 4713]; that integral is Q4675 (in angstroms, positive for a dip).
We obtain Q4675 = 0.59 angstroms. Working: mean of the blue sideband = 19.8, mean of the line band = 19.7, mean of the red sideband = 20.1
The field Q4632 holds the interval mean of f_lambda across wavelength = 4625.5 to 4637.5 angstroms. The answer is 20.4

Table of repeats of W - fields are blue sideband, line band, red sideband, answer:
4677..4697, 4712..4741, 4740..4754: 0.45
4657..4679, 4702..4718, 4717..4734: -0.04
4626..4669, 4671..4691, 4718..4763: -0.50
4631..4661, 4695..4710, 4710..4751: -0.11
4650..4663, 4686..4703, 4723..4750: -0.23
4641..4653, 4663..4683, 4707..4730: 0.05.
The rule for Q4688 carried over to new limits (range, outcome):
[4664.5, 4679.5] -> 20.1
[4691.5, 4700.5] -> 20.2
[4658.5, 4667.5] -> 19.6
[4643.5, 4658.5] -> 19.1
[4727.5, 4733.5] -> 19.3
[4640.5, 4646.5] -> 20.5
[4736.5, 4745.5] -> 19.6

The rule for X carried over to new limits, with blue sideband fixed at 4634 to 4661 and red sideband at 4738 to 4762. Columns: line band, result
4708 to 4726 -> -0.4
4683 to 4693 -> -0.3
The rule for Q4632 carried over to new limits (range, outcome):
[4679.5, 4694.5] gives 19.9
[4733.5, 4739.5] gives 20.1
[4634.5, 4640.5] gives 18.9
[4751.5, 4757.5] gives 19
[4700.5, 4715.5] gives 20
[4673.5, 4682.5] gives 20.1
